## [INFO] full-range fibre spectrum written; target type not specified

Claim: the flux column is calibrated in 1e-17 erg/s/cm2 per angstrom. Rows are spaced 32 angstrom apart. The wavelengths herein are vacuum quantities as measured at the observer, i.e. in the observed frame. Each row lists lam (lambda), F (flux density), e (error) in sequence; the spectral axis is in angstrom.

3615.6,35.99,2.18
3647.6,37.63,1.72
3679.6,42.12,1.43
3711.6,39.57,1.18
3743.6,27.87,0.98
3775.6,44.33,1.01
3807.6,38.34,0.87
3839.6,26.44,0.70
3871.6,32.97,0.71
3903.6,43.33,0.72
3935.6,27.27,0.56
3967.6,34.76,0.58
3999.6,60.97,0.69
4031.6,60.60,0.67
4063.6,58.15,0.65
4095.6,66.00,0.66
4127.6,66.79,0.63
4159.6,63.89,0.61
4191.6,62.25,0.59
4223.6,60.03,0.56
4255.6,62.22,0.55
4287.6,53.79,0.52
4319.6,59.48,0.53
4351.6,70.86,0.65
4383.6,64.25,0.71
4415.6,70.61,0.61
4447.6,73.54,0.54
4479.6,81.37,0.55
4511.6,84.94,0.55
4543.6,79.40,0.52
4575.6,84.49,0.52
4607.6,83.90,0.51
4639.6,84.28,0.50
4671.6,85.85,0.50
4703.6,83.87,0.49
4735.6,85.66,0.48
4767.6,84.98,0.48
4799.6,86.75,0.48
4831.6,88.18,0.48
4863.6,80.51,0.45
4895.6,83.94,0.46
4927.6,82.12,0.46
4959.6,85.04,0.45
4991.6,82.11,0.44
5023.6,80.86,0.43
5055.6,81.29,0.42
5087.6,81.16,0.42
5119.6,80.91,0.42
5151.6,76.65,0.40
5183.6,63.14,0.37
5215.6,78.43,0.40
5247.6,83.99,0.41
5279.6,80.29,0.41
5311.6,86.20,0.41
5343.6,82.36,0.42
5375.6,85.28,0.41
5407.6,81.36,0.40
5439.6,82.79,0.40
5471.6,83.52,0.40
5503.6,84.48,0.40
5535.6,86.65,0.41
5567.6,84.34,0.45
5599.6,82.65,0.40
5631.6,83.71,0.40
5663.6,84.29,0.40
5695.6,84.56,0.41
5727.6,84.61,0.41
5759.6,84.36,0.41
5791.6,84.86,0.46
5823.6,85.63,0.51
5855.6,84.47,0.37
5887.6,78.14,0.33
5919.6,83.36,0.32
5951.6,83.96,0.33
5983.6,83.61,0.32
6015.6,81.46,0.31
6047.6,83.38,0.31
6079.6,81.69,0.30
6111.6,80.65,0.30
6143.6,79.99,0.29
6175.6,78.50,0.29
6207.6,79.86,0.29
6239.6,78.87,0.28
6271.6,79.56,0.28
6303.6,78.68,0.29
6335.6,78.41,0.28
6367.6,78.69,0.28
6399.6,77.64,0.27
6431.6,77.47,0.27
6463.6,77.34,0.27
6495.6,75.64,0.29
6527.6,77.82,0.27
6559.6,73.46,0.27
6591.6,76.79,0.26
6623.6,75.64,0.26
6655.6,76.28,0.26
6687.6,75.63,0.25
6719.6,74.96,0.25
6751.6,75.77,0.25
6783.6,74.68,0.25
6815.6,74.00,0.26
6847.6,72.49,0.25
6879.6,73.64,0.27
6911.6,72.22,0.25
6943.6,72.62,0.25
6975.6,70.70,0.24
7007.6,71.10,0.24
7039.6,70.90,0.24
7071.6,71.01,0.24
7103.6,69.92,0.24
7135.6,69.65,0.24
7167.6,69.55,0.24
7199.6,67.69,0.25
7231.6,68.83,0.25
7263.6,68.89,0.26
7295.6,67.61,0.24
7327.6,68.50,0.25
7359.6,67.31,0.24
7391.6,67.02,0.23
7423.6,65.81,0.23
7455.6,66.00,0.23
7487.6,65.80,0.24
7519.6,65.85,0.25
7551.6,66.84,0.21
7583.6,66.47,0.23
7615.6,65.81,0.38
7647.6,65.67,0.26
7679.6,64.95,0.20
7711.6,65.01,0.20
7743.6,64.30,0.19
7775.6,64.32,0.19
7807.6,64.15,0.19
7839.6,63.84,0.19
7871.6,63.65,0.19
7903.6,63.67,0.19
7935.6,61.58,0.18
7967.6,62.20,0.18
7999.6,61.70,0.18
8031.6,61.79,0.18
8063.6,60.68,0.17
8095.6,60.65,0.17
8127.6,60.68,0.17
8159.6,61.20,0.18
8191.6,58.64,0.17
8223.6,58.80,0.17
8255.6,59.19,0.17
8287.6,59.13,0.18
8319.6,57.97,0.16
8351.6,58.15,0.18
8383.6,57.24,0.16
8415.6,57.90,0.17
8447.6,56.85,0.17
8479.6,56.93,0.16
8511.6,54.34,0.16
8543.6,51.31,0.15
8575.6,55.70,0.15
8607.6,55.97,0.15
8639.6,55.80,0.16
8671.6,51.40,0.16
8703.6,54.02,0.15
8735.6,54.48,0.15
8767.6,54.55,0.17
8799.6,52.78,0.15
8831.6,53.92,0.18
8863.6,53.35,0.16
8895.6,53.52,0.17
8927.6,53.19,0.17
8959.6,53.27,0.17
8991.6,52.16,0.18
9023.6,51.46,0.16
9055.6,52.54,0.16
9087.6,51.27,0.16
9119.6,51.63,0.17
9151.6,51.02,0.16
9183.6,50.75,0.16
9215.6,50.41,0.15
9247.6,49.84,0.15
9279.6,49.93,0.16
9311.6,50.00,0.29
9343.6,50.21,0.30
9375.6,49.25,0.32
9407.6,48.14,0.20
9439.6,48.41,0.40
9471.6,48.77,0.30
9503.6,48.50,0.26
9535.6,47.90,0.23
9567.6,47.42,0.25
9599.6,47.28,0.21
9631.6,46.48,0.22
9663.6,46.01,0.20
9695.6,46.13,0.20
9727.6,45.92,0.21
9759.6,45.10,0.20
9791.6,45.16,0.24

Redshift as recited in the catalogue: 0.000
